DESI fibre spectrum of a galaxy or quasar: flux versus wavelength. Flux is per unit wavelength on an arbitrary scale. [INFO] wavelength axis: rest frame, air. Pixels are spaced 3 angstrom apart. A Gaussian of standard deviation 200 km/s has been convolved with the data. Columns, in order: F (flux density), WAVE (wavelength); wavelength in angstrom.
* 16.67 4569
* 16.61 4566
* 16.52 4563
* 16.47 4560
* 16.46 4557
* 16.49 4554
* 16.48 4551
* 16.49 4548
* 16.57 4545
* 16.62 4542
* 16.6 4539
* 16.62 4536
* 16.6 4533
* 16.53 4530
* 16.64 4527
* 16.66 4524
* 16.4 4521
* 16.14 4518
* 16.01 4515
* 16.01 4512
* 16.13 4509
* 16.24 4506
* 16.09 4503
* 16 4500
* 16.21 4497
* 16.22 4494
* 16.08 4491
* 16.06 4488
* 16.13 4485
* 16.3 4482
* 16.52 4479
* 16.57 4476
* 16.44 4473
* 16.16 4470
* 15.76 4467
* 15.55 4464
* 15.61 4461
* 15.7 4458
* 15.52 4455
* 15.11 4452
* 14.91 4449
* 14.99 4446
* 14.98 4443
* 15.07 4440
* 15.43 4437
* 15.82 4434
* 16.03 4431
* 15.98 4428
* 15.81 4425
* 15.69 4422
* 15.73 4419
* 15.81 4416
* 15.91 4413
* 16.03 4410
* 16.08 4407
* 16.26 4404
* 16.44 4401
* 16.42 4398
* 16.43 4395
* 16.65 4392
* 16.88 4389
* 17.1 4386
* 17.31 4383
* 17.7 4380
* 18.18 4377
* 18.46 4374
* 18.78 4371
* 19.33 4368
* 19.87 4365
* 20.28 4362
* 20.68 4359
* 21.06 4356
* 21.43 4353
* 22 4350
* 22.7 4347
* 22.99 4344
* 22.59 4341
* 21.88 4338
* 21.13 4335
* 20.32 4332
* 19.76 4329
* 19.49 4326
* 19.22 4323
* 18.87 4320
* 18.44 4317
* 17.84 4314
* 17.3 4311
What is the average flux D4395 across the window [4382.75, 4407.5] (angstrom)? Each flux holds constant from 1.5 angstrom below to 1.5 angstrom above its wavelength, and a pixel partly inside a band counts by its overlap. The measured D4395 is 16.6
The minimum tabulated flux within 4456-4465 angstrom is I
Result 15.55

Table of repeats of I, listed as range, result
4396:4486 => 14.91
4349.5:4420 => 15.73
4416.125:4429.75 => 15.69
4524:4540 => 16.53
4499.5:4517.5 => 16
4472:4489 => 16.06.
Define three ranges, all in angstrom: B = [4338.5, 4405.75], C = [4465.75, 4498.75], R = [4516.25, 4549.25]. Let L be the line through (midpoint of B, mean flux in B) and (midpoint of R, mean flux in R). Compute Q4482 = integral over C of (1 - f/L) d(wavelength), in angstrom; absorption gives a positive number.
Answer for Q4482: 2.1 angstrom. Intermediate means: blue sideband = 19.1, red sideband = 16.5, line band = 16.2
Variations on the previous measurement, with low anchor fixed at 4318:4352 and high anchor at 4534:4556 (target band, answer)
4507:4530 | 1.1 angstrom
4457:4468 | 1.6 angstrom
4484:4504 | 1.7 angstrom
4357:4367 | 0.1 angstrom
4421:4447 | 4.6 angstrom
